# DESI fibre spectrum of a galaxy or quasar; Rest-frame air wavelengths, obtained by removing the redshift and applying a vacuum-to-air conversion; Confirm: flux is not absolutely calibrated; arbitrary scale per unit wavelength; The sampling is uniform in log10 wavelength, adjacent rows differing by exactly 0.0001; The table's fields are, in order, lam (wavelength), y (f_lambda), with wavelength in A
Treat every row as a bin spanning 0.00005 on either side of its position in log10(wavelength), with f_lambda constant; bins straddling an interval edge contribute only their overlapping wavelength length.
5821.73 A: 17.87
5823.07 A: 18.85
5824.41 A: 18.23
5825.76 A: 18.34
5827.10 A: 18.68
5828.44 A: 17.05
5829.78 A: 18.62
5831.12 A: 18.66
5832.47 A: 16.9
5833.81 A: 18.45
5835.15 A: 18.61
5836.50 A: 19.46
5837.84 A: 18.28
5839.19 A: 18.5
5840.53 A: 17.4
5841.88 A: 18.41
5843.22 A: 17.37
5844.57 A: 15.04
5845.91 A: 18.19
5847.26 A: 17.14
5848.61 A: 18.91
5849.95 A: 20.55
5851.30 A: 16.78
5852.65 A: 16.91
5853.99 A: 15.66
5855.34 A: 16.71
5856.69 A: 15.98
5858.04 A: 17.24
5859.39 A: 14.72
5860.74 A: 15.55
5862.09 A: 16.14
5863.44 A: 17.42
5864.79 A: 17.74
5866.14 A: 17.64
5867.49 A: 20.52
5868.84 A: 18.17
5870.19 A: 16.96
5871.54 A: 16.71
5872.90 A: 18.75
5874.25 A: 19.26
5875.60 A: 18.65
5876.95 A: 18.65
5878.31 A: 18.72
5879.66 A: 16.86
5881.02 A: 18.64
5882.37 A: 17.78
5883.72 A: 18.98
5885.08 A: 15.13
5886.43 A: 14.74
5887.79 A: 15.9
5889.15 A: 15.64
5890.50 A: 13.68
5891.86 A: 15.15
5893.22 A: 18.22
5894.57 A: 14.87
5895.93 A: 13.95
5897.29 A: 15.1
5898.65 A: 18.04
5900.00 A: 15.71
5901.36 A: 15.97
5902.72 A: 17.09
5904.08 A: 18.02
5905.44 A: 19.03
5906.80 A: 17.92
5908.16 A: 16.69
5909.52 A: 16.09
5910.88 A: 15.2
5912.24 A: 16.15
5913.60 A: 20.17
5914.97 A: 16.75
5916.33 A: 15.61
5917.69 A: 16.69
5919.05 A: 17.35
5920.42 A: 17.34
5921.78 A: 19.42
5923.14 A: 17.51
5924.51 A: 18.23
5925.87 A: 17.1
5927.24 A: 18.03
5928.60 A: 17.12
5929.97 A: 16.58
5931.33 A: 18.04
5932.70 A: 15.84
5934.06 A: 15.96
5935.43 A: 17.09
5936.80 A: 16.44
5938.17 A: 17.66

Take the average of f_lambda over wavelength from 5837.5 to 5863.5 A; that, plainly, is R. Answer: 17.1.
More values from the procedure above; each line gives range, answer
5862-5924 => 17.1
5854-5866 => 16.4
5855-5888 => 17.4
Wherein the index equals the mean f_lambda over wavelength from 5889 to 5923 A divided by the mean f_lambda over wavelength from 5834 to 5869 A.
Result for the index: 0.95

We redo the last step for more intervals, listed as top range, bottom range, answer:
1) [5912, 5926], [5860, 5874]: 1.00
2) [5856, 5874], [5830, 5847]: 0.96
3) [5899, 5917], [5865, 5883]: 0.93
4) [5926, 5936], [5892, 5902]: 1.06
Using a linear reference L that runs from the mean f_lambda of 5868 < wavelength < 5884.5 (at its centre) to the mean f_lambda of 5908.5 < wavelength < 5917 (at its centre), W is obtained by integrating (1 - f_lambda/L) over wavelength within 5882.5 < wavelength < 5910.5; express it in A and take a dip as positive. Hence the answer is 1.6 A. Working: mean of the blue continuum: 18.2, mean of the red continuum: 16.7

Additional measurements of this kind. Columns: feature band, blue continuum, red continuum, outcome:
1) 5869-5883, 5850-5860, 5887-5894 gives -1.8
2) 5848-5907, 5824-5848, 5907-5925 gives 1.7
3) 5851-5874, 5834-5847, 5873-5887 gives 1.0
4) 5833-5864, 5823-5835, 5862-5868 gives 1.2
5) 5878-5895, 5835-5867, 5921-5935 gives 0.9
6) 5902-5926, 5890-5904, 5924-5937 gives -1.3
